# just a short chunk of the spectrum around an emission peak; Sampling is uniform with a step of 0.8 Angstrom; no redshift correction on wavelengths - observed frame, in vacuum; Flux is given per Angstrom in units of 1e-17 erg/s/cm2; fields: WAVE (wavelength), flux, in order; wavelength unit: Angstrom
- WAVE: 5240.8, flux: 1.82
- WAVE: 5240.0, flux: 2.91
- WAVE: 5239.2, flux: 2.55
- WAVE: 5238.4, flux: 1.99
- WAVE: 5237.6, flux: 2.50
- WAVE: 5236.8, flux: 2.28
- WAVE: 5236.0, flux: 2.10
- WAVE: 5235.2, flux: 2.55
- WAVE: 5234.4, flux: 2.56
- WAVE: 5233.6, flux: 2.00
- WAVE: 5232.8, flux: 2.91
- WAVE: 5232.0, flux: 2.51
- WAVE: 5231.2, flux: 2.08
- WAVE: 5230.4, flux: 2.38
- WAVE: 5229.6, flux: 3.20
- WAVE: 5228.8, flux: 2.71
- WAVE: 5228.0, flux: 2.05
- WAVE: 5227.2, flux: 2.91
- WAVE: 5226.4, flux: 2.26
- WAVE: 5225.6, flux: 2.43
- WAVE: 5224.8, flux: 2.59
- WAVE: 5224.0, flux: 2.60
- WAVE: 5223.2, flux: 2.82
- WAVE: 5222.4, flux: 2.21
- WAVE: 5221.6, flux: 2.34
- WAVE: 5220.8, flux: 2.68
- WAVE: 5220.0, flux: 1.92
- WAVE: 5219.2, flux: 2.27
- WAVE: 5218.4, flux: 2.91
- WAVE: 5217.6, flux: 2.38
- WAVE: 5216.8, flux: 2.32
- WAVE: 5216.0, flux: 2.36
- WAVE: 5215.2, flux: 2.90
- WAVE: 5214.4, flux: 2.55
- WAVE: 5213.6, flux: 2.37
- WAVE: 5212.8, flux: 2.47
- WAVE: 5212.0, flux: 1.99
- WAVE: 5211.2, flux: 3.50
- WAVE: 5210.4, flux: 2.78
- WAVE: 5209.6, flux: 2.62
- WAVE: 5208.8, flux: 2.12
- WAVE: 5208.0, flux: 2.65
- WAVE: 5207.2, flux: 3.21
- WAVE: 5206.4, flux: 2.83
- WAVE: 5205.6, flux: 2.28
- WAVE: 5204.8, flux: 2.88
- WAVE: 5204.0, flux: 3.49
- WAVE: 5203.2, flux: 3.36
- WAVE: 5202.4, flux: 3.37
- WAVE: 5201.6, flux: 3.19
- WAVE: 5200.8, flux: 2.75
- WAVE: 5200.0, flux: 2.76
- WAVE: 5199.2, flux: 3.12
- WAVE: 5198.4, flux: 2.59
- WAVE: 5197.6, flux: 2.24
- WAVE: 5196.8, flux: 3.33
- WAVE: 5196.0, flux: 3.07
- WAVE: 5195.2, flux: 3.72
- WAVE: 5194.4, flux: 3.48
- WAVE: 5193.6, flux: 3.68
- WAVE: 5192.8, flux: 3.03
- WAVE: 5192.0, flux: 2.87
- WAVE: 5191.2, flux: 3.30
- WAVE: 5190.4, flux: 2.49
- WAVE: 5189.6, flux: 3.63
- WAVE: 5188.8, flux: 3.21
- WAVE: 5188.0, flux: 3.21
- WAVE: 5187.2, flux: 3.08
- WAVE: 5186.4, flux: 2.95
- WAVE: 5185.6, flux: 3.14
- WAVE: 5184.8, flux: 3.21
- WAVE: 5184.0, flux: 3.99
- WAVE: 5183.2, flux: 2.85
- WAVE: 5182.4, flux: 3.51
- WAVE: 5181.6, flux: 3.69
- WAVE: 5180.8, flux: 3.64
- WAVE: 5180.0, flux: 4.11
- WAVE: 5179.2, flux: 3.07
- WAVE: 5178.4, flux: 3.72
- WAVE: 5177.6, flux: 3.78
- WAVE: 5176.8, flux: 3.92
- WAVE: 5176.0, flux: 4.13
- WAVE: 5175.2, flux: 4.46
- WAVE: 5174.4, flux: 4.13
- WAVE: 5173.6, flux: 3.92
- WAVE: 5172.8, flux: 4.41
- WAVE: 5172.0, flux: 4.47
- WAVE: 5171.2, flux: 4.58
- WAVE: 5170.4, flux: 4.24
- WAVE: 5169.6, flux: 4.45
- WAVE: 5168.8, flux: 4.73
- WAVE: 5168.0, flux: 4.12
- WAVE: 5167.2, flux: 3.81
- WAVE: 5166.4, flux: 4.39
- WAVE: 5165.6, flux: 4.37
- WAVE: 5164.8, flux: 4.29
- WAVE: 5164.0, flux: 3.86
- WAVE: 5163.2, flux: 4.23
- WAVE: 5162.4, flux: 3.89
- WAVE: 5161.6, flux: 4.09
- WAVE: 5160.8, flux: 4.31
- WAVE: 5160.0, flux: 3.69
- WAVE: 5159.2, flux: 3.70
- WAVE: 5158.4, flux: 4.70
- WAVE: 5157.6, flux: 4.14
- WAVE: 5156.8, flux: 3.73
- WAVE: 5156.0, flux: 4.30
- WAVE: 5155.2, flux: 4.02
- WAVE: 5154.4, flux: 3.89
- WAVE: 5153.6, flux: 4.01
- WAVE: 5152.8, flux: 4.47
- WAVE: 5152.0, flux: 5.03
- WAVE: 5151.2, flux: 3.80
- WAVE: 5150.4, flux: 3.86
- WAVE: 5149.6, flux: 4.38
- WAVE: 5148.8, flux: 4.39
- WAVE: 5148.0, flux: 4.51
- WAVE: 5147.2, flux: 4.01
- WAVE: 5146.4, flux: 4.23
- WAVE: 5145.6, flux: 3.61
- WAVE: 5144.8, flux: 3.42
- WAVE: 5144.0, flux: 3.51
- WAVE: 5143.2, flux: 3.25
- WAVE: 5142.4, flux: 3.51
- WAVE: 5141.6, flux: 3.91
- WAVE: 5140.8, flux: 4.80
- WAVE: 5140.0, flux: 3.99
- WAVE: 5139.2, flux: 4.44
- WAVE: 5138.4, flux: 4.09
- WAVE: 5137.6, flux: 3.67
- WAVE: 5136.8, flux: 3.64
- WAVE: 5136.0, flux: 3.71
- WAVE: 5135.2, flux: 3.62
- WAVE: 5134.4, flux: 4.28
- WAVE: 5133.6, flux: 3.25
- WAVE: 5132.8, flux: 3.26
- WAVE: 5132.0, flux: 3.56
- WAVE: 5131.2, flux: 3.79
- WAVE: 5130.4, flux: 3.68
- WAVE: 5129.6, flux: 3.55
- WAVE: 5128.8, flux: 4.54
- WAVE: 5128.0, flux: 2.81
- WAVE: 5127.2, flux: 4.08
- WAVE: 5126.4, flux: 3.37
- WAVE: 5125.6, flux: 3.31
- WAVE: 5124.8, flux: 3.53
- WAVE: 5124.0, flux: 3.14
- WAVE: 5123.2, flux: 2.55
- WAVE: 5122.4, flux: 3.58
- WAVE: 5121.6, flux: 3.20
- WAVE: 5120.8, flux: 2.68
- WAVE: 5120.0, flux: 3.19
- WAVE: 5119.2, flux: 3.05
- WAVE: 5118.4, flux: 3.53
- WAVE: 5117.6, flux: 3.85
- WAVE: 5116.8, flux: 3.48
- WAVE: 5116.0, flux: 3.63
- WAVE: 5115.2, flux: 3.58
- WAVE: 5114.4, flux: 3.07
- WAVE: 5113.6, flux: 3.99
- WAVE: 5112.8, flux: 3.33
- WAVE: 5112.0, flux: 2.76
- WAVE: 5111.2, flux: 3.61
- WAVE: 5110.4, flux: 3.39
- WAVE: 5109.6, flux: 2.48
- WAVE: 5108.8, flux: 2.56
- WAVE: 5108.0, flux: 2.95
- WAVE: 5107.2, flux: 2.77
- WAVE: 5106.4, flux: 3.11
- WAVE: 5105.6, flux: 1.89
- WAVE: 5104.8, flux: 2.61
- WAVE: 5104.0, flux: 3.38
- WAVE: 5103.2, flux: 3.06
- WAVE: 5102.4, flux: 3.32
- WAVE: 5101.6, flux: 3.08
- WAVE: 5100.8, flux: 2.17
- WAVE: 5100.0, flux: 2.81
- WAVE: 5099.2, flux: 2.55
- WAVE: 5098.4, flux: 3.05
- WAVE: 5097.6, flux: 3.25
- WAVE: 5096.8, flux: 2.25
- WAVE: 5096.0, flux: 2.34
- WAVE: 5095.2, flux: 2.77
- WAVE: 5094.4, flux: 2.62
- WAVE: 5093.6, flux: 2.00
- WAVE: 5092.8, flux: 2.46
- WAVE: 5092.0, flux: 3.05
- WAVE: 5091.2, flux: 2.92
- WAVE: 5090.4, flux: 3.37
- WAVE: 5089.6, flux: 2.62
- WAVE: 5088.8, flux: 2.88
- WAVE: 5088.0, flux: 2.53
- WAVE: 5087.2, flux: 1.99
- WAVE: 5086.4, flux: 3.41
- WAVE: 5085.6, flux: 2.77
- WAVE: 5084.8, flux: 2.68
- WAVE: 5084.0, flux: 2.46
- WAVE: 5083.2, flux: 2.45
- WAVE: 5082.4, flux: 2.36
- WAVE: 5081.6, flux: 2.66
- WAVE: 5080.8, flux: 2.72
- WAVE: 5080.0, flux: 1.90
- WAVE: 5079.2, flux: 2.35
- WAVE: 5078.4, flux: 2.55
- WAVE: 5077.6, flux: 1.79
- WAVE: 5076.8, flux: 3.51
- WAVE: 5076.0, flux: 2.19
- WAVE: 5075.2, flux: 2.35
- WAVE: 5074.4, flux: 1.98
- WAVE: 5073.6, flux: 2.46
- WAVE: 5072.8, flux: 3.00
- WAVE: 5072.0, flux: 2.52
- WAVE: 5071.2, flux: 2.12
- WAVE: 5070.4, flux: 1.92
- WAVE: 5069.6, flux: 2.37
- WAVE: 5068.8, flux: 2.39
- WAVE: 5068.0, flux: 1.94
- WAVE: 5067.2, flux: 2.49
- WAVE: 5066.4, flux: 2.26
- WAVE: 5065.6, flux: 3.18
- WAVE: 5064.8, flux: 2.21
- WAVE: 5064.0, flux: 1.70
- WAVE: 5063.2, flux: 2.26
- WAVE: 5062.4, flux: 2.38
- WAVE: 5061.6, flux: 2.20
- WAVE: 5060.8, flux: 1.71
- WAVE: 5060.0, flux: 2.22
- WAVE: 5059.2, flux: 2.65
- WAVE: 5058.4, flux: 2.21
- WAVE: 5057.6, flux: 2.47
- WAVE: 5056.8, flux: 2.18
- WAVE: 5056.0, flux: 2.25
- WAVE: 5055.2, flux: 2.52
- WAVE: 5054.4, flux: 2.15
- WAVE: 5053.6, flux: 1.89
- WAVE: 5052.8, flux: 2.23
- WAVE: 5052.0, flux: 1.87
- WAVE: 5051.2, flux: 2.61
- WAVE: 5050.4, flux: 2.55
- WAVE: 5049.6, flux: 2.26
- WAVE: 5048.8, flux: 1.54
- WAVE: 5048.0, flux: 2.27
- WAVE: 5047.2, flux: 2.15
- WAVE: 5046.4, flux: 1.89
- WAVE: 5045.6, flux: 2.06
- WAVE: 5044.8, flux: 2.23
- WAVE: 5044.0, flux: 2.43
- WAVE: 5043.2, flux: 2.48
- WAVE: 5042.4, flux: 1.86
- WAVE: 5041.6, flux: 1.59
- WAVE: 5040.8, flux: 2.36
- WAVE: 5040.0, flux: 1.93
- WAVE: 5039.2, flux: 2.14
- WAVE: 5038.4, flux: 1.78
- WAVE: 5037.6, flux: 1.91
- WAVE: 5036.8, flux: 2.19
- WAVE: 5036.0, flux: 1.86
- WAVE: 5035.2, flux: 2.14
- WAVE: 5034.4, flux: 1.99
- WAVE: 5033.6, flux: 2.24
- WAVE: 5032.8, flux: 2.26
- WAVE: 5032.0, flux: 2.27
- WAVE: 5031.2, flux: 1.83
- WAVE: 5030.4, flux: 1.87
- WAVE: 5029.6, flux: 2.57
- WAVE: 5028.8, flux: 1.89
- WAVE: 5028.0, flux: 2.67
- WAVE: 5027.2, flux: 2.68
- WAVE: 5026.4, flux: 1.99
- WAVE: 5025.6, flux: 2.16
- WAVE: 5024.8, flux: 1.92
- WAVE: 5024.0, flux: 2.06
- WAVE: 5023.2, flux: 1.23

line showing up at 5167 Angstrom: C IV 1549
